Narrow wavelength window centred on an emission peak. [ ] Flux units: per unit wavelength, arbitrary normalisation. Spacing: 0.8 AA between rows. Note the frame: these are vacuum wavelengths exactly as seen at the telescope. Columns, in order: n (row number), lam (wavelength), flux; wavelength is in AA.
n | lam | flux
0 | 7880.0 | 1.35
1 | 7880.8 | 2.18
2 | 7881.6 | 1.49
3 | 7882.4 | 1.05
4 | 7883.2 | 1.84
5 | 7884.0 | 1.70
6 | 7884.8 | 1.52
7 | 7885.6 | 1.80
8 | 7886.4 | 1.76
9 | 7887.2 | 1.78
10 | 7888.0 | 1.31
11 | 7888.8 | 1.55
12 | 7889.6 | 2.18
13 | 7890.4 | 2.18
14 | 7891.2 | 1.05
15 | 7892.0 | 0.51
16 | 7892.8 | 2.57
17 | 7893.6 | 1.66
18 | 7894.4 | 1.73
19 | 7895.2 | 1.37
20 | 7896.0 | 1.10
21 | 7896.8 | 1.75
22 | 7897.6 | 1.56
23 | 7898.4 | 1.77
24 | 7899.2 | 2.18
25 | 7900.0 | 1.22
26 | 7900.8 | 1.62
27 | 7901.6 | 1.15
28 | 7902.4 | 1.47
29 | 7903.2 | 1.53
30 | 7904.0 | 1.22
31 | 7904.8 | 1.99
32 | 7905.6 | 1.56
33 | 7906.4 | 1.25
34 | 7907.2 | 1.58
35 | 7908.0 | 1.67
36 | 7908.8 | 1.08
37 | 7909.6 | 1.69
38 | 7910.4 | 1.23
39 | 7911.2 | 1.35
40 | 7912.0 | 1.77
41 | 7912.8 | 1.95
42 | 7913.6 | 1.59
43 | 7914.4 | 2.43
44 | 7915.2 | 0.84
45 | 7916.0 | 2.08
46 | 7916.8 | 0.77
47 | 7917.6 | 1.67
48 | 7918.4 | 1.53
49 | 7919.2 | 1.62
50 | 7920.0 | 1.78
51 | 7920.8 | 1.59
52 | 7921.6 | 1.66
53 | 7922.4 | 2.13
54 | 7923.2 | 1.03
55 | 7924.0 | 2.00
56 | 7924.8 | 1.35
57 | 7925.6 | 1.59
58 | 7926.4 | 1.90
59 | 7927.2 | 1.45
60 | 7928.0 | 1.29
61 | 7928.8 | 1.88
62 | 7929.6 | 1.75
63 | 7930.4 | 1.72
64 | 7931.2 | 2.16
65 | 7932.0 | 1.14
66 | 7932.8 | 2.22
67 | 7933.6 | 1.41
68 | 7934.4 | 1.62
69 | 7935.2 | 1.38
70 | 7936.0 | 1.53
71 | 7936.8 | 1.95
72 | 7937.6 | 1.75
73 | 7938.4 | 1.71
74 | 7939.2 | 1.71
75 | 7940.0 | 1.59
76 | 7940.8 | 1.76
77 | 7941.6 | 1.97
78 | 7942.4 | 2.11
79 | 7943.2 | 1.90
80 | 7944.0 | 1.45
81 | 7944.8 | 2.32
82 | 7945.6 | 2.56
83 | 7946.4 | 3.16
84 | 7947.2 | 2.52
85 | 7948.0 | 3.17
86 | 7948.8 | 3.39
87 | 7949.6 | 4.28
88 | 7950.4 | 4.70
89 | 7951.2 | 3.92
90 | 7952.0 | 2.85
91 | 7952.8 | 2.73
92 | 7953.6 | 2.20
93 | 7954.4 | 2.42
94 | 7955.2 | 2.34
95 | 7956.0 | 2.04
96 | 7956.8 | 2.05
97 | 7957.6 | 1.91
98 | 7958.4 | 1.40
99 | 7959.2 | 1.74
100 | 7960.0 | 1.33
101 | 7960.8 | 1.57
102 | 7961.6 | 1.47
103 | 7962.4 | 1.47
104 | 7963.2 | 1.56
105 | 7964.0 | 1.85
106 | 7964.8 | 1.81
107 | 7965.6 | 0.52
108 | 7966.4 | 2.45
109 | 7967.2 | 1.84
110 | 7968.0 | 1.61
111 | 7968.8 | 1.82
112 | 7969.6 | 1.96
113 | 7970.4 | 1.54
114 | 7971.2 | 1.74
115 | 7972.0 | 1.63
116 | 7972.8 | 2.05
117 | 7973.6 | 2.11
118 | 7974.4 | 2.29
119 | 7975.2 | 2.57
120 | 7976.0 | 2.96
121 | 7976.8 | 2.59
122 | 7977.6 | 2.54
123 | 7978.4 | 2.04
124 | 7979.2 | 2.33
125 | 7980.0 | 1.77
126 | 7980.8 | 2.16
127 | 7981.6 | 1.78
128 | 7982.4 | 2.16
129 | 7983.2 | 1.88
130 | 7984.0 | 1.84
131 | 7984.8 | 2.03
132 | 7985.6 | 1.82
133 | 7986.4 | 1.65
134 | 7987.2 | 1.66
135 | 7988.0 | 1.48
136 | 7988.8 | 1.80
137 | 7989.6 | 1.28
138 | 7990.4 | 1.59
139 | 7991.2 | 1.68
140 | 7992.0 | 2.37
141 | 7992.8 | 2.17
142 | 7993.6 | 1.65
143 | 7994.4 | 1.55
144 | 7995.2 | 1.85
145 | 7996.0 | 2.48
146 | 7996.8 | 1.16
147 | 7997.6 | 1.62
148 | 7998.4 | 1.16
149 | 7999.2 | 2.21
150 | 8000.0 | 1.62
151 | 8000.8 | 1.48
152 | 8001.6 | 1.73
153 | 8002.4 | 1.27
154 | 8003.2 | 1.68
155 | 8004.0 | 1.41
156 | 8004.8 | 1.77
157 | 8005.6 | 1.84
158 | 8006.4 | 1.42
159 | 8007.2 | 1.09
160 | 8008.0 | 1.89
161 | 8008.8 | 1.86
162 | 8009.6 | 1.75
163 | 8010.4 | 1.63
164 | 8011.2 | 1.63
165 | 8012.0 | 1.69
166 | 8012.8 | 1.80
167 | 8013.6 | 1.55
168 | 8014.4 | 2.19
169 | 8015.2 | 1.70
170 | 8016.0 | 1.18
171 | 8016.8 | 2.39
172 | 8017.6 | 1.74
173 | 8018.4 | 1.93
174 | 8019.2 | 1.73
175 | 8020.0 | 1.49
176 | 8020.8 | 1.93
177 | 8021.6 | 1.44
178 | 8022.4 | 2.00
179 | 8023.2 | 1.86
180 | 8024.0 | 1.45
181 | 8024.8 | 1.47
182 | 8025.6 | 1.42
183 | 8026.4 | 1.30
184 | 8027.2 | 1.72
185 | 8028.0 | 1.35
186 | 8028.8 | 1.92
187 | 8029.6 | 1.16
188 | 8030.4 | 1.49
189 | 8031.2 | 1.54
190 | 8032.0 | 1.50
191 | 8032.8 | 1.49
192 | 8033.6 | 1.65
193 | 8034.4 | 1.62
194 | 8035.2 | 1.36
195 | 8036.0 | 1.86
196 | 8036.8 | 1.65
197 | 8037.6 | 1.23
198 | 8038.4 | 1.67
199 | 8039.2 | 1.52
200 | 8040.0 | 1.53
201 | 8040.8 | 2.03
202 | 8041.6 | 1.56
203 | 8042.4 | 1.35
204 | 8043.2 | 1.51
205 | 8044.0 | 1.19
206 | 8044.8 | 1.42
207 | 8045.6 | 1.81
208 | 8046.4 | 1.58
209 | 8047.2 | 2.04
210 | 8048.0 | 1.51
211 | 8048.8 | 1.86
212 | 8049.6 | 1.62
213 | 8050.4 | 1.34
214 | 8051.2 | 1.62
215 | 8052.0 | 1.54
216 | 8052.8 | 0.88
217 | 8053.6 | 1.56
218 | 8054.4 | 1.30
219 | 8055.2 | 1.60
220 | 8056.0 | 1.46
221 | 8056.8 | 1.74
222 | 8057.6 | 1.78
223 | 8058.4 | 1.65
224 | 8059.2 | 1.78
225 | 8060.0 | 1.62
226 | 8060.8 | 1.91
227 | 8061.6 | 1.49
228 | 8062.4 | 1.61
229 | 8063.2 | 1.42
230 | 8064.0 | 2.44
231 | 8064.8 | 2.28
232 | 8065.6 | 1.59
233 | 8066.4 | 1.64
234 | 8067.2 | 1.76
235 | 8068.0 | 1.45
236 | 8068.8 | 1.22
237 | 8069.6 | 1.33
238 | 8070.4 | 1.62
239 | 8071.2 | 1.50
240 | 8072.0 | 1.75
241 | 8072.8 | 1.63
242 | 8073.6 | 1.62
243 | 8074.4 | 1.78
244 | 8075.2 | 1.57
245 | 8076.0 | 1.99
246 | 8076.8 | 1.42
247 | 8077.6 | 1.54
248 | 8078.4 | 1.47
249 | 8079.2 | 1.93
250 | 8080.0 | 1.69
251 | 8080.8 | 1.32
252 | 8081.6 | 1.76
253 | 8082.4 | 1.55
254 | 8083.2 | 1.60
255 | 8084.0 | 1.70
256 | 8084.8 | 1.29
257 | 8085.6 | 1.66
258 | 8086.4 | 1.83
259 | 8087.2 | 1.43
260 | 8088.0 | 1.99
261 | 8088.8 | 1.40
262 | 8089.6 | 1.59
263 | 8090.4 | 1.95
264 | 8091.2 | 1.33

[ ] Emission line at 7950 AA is H-alpha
